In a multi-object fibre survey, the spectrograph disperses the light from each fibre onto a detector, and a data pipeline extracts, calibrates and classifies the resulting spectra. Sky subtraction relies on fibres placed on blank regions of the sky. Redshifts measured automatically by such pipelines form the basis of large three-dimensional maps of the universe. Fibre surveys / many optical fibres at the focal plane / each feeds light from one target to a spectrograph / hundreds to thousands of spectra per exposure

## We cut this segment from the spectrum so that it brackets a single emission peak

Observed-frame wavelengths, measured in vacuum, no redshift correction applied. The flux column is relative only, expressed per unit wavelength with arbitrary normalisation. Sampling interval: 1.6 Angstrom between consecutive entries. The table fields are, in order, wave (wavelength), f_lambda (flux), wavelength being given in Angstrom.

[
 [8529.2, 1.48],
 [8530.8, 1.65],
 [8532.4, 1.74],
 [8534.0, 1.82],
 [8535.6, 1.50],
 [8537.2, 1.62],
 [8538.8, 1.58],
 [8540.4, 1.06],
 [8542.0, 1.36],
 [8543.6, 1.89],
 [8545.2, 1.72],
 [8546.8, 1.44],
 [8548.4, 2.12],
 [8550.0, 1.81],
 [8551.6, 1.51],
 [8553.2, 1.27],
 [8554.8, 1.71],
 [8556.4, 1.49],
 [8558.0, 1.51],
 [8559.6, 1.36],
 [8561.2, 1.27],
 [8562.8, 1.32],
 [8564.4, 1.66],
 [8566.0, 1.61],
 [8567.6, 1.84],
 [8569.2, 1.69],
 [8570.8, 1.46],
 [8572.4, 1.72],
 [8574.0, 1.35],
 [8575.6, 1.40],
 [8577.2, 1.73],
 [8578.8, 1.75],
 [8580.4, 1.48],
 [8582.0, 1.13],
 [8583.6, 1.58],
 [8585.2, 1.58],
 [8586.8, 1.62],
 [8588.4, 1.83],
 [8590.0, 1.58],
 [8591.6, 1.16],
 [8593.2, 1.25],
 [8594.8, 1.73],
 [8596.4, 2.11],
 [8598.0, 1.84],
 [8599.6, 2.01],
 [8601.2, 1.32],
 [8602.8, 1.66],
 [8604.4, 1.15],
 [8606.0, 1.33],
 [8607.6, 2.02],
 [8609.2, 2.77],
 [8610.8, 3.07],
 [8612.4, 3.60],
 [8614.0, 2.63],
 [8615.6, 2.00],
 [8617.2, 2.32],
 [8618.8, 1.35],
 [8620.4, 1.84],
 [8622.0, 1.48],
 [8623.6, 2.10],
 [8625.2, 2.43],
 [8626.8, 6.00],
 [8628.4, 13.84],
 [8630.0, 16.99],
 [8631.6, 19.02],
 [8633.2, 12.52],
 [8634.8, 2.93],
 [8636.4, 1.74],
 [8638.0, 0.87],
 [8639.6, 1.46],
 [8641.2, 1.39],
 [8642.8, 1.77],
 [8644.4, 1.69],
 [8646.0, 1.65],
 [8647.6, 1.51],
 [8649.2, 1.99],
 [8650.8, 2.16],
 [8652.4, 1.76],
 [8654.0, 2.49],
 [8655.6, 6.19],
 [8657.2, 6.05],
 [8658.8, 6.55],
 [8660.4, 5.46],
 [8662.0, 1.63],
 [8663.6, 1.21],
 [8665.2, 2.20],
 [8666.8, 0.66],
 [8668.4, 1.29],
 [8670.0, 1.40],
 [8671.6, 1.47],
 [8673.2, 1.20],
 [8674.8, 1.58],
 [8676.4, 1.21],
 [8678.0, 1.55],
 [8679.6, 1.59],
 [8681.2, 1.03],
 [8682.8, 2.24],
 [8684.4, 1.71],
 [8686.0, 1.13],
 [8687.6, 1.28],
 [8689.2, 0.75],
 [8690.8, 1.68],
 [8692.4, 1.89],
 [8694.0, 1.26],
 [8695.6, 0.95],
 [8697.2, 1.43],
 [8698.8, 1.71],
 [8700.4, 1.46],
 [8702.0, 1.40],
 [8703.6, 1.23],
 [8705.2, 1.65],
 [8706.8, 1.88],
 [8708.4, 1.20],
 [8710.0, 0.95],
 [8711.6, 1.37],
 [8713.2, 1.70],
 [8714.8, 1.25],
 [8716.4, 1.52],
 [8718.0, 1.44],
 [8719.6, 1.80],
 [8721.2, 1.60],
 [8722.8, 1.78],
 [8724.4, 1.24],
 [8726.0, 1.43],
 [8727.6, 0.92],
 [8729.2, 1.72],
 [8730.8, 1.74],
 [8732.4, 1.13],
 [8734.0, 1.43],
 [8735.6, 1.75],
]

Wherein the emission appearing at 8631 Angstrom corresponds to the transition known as H-alpha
